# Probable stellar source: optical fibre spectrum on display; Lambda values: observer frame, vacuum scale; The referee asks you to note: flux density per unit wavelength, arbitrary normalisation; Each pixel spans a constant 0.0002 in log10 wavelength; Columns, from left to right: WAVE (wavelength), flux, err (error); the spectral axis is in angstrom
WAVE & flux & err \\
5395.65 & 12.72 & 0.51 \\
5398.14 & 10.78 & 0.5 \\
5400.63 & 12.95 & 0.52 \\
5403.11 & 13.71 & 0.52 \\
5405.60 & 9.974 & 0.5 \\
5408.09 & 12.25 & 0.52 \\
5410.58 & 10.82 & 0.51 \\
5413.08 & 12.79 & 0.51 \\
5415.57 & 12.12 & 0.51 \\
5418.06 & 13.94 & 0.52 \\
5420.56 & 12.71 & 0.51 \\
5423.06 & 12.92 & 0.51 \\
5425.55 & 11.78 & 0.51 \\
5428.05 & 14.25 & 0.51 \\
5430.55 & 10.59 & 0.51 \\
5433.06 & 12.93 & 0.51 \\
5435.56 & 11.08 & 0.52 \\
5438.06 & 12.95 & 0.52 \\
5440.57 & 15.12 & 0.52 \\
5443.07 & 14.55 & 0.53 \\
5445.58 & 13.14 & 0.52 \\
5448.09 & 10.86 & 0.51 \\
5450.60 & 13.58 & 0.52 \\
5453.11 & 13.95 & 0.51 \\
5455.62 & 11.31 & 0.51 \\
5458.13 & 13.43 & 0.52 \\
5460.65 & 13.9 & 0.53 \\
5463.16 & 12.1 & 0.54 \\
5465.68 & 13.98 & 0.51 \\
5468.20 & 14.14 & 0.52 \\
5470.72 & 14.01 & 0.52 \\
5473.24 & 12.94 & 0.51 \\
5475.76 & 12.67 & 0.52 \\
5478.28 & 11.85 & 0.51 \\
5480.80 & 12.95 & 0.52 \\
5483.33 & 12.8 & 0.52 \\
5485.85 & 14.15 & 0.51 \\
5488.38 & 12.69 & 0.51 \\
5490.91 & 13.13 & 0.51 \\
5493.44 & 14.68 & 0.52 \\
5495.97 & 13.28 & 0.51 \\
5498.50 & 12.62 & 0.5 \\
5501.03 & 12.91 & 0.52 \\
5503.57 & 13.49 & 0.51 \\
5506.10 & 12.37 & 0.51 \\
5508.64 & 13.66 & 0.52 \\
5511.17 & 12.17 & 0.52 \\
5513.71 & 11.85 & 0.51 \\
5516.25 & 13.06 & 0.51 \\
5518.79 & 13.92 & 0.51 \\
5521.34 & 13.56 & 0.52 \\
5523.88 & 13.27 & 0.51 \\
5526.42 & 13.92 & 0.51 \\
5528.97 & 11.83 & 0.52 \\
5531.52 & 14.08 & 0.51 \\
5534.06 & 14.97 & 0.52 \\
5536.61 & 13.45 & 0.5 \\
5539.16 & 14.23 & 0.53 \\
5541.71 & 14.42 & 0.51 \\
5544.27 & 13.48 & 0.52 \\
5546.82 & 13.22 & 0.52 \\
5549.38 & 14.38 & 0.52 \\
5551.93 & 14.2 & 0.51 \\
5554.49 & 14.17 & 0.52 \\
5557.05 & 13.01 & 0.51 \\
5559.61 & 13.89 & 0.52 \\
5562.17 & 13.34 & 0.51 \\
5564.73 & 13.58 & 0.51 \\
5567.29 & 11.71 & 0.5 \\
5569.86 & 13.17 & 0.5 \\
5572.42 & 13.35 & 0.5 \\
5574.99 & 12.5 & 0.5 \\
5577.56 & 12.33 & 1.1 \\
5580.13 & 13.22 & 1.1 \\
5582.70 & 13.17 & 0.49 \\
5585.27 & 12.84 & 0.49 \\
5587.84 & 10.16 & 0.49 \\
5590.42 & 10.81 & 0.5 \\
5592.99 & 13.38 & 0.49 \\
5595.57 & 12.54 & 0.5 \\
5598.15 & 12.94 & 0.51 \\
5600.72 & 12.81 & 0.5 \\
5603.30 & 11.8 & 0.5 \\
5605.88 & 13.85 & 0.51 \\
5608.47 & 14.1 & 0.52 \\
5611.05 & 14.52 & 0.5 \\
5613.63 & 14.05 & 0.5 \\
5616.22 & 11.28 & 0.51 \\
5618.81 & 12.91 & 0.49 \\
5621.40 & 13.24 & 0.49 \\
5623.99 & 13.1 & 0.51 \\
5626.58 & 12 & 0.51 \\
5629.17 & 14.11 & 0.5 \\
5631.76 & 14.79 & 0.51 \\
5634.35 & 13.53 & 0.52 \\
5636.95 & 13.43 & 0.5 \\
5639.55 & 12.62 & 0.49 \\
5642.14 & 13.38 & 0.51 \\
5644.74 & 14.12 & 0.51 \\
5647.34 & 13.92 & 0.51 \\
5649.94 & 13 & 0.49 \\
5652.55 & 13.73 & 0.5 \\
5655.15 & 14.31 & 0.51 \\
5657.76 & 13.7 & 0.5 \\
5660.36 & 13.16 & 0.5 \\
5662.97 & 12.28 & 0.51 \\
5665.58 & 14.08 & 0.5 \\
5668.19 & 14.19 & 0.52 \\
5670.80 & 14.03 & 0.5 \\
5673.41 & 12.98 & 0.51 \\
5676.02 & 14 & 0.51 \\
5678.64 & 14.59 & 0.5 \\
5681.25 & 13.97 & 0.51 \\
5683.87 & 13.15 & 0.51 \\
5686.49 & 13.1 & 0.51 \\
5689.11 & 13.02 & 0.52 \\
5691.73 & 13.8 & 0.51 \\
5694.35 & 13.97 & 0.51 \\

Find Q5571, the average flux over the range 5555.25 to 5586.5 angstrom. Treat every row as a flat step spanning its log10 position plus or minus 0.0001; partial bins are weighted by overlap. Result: 13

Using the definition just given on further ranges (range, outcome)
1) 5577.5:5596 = 12.3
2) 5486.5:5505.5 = 13.3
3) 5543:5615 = 13.1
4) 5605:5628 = 13.2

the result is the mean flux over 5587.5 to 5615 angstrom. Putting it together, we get 12.9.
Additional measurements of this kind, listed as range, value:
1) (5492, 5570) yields 13.4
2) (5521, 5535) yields 13.6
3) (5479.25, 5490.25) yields 13.1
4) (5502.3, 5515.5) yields 12.7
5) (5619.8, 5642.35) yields 13.4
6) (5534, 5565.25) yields 13.8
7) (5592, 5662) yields 13.3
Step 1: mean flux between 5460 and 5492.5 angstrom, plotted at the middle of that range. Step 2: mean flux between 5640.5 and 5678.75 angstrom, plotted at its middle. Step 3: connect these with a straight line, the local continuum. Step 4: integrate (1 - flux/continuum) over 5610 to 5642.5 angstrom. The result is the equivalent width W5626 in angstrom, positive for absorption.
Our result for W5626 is 0.67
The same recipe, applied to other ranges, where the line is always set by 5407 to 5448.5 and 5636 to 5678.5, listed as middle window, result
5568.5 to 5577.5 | 0.2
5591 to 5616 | 0.4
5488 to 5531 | -0.4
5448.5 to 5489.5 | -0.9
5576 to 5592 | 1.4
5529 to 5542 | -0.9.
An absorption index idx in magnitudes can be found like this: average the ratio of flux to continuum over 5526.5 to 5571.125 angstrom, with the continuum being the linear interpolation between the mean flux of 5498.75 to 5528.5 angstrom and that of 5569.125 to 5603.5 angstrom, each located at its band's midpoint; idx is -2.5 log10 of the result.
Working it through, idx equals -0.07 mag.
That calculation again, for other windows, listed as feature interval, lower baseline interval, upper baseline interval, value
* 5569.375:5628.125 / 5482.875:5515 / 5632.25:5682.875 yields 0.054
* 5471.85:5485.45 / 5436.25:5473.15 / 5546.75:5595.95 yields 0.040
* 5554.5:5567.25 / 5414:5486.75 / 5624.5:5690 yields -0.005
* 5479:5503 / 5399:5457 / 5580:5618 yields -0.047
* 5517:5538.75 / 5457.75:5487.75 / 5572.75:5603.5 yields -0.065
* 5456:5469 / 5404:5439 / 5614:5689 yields -0.075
